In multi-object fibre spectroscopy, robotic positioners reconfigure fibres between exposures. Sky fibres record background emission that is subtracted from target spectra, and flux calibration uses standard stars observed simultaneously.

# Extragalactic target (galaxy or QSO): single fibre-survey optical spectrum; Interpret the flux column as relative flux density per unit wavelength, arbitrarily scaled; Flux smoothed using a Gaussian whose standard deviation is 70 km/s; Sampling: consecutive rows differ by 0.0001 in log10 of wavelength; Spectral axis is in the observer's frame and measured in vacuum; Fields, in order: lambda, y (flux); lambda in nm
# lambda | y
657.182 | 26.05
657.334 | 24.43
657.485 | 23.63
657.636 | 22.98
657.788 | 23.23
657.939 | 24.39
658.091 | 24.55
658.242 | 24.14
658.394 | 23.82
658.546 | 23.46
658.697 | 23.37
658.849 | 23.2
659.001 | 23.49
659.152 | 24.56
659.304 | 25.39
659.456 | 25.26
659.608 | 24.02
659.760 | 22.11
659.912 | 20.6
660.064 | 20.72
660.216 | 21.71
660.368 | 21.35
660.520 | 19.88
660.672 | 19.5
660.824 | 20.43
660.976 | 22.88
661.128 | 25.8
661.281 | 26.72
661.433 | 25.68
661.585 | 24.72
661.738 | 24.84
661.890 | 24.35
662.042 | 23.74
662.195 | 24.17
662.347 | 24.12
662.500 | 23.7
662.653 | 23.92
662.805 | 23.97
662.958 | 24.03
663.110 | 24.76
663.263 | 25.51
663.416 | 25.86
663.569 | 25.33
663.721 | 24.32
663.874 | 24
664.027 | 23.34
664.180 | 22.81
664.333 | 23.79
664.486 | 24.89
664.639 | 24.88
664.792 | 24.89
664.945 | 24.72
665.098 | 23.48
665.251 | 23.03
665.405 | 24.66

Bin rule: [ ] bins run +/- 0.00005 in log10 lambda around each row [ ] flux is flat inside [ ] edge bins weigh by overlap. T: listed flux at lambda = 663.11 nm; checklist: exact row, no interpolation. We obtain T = 24.76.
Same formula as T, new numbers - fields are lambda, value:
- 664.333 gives 23.79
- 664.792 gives 24.89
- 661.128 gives 25.8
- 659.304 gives 25.39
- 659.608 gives 24.02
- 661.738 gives 24.84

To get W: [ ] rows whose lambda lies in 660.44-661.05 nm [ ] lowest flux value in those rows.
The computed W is 19.5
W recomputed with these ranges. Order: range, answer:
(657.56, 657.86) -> 22.98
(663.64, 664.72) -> 22.81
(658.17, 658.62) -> 23.46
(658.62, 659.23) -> 23.2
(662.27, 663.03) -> 23.7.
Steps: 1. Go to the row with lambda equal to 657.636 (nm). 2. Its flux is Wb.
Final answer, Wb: 22.98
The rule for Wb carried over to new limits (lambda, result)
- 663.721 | 24.32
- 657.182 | 26.05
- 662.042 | 23.74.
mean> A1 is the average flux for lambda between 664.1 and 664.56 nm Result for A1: 23.8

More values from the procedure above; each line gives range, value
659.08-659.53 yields 25.1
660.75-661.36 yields 24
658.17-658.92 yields 23.6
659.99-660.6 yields 20.9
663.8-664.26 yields 23.4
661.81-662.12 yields 24.1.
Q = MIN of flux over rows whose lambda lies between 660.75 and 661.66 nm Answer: 20.43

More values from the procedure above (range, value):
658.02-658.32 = 24.14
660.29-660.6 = 19.88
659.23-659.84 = 22.11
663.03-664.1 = 23.34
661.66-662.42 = 23.74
